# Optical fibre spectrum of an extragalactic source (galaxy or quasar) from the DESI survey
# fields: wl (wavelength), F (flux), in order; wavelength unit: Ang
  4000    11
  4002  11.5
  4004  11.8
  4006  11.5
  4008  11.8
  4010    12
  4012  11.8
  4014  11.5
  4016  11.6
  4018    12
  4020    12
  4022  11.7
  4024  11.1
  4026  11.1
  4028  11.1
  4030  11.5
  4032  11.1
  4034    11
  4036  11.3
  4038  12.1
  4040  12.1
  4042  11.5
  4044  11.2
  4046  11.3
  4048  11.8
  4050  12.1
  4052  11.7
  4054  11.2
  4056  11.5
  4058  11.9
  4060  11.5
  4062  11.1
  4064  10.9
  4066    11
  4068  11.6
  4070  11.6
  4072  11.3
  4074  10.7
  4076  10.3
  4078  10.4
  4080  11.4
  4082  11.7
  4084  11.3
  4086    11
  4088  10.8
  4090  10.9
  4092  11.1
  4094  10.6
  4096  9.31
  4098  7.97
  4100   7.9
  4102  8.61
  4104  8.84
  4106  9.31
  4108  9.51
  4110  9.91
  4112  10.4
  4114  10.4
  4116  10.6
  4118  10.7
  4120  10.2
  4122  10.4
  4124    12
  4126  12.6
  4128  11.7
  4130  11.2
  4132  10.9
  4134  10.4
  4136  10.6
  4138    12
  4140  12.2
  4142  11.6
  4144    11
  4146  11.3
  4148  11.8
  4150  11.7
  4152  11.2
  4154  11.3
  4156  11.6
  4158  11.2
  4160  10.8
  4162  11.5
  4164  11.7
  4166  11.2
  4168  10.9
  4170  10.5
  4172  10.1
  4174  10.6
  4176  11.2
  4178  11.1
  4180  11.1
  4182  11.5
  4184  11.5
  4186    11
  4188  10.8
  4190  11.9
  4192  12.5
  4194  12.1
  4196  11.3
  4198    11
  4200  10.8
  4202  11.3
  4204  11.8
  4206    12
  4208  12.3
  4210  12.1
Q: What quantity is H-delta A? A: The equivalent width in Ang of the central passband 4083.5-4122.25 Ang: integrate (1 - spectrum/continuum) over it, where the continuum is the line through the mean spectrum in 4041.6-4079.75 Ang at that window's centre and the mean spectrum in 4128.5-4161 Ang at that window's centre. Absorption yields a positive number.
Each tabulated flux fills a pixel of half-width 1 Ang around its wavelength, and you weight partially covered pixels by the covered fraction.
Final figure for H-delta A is 4.58 Ang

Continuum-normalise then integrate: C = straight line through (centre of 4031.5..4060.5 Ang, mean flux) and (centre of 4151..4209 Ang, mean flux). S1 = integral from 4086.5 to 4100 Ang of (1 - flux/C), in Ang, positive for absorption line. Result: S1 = 1.8 Ang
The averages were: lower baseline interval 11.6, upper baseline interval 11.3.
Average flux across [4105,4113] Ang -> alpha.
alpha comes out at 9.78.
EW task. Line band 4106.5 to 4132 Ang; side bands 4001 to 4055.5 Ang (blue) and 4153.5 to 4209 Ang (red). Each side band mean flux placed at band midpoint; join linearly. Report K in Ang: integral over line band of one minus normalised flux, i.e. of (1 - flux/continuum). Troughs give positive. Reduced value 1.4 Ang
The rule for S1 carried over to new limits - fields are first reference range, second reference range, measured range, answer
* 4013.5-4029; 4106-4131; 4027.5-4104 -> 1.46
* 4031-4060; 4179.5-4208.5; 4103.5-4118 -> 2.00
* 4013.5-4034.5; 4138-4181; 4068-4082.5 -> 0.37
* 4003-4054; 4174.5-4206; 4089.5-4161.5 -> 5.06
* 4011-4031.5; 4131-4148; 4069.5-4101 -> 2.48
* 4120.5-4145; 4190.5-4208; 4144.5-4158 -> -0.01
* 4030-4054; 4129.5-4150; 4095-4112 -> 3.57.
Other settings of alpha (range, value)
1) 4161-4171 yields 11.2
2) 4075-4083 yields 11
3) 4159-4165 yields 11.3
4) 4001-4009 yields 11.6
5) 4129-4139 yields 11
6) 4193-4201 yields 11.3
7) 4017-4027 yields 11.6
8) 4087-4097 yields 10.5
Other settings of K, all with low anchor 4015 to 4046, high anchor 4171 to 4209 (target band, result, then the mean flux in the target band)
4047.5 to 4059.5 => -0.23 Ang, 11.7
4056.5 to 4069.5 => 0.13 Ang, 11.4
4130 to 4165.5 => 0.19 Ang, 11.3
